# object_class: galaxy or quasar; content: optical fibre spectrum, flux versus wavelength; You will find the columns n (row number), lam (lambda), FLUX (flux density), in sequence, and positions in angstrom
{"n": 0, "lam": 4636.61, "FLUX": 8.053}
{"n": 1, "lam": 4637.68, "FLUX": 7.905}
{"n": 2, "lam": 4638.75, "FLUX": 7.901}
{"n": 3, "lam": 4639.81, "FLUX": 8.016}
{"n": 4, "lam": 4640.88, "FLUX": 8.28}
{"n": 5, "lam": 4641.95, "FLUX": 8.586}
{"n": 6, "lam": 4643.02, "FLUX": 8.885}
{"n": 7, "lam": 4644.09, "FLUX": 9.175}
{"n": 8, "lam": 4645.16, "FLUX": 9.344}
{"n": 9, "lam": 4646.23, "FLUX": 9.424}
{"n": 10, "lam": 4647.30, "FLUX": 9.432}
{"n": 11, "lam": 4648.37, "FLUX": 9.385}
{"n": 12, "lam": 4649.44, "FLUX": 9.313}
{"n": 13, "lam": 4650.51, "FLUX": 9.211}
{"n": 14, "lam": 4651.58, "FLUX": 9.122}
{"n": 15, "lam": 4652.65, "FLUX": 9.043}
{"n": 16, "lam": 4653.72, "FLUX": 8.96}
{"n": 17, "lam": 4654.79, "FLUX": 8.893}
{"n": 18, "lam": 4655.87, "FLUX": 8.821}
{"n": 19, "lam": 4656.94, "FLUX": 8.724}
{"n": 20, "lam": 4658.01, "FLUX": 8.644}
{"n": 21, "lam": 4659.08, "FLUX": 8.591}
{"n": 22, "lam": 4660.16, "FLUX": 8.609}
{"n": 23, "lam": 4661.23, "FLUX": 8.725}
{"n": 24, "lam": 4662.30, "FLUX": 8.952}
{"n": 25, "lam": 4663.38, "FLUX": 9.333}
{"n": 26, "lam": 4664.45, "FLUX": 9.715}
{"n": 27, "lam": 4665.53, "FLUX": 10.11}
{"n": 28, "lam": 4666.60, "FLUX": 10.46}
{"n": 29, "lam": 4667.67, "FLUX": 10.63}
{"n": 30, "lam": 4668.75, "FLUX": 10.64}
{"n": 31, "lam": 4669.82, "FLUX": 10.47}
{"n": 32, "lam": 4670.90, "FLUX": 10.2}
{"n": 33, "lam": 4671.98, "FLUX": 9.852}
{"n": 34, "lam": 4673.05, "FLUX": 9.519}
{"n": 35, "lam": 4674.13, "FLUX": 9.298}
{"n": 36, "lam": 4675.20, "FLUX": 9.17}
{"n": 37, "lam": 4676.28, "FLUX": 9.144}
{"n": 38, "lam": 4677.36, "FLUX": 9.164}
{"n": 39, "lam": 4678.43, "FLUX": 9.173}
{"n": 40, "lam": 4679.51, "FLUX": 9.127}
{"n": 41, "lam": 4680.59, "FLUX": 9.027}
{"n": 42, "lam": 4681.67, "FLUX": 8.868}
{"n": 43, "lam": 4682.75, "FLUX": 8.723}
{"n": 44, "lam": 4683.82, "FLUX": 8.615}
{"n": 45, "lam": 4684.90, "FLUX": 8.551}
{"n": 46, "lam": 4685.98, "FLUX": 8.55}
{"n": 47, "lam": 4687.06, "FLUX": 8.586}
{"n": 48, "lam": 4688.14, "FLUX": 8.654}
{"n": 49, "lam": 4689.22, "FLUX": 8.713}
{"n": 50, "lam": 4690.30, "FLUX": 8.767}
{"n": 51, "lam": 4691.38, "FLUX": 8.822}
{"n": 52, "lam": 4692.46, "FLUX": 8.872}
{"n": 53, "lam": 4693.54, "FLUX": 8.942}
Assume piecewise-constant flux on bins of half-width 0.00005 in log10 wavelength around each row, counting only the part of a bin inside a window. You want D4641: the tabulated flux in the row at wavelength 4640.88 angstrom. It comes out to 8.28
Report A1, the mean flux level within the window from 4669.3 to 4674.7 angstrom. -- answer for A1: 9.86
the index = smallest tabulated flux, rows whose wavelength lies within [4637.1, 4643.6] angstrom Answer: 7.901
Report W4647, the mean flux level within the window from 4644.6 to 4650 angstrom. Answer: 9.38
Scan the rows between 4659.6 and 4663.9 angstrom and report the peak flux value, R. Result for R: 9.333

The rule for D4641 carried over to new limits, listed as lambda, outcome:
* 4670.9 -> 10.2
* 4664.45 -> 9.715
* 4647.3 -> 9.432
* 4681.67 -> 8.868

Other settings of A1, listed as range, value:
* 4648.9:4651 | 9.27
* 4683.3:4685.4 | 8.58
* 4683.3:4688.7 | 8.58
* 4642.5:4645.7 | 9.13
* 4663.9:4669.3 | 10.3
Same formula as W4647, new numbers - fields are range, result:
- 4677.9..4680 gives 9.14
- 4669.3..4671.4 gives 10.3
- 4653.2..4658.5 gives 8.81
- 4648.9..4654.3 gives 9.14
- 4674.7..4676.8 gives 9.14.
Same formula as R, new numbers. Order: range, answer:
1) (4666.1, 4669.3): 10.64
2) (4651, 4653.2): 9.122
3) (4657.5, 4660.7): 8.644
